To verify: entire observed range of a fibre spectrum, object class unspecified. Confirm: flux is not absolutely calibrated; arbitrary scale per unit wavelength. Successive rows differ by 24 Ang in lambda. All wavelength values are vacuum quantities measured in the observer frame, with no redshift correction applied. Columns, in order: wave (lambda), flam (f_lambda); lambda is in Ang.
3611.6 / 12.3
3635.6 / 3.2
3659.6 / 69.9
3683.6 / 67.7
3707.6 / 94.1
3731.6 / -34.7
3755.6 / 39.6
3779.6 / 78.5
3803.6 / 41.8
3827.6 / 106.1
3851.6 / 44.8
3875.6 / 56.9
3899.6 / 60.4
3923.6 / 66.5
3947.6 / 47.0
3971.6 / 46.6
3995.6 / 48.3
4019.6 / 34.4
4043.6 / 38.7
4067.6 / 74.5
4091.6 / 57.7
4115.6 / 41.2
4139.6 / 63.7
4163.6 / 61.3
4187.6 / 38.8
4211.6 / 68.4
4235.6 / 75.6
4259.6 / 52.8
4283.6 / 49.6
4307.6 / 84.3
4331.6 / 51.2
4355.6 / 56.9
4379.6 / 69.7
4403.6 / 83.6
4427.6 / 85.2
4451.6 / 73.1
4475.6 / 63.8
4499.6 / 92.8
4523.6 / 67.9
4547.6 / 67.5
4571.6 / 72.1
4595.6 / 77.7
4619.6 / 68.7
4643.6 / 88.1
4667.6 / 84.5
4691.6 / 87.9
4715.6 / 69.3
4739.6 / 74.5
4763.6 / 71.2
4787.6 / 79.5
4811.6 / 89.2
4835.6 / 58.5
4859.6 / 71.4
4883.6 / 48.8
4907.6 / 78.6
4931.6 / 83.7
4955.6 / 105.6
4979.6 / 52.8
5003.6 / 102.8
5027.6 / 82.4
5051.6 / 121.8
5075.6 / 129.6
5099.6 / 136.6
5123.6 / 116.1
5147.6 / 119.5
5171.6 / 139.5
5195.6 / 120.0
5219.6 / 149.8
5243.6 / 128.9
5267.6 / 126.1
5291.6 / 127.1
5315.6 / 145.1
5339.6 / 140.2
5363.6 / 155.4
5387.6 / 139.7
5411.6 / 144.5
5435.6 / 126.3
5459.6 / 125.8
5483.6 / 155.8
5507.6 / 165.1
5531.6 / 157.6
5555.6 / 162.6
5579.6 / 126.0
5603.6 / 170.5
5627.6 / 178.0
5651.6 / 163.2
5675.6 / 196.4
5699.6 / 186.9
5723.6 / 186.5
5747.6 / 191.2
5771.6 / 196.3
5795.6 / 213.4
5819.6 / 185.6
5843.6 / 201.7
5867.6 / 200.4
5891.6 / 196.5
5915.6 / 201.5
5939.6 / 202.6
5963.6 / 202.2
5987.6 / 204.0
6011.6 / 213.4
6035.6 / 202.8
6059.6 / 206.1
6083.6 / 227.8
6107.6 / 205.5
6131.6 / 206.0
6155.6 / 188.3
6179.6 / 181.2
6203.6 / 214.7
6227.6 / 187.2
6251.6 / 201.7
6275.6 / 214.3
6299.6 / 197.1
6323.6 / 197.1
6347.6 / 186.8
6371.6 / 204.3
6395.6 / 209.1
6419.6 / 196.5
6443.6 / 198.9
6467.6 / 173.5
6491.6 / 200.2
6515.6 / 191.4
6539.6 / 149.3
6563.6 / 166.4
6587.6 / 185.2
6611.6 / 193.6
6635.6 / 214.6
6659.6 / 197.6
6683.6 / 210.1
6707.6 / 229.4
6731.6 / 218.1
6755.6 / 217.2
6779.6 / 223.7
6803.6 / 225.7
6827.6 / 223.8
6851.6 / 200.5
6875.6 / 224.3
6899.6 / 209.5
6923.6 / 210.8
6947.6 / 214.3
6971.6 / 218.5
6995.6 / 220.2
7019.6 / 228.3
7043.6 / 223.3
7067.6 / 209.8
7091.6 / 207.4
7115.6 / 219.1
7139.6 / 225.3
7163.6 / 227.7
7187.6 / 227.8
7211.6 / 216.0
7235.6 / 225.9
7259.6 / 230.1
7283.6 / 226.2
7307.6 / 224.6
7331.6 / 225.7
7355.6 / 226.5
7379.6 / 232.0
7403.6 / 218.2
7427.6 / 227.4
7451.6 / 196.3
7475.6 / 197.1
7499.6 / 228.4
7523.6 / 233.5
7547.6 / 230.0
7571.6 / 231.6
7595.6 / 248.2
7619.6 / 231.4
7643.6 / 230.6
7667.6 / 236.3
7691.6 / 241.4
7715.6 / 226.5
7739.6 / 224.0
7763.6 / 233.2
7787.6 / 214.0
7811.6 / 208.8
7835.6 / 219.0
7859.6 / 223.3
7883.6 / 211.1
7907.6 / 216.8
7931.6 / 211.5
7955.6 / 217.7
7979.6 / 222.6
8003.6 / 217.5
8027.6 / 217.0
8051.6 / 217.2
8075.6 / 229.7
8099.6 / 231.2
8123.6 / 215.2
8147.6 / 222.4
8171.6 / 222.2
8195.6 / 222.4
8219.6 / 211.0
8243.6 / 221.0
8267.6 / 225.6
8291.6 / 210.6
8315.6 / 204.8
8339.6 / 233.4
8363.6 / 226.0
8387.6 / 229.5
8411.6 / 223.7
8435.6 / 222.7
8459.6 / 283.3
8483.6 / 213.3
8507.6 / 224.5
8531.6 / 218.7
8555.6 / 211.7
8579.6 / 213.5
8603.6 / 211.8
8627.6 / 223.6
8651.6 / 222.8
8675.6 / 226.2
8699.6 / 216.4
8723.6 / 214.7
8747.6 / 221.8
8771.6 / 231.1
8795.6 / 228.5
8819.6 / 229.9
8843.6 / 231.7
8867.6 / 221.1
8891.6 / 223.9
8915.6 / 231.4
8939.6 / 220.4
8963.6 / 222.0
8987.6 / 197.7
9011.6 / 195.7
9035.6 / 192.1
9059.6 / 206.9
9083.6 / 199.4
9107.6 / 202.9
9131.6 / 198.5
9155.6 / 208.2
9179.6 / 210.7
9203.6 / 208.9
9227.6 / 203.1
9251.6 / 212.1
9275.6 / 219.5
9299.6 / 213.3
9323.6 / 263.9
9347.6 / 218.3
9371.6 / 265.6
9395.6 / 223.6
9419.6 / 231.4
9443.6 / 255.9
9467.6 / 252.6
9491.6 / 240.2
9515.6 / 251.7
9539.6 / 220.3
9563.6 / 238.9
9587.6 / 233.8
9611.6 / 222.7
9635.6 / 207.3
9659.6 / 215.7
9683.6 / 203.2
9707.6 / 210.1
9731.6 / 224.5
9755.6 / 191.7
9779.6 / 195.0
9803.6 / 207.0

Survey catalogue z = 0.266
